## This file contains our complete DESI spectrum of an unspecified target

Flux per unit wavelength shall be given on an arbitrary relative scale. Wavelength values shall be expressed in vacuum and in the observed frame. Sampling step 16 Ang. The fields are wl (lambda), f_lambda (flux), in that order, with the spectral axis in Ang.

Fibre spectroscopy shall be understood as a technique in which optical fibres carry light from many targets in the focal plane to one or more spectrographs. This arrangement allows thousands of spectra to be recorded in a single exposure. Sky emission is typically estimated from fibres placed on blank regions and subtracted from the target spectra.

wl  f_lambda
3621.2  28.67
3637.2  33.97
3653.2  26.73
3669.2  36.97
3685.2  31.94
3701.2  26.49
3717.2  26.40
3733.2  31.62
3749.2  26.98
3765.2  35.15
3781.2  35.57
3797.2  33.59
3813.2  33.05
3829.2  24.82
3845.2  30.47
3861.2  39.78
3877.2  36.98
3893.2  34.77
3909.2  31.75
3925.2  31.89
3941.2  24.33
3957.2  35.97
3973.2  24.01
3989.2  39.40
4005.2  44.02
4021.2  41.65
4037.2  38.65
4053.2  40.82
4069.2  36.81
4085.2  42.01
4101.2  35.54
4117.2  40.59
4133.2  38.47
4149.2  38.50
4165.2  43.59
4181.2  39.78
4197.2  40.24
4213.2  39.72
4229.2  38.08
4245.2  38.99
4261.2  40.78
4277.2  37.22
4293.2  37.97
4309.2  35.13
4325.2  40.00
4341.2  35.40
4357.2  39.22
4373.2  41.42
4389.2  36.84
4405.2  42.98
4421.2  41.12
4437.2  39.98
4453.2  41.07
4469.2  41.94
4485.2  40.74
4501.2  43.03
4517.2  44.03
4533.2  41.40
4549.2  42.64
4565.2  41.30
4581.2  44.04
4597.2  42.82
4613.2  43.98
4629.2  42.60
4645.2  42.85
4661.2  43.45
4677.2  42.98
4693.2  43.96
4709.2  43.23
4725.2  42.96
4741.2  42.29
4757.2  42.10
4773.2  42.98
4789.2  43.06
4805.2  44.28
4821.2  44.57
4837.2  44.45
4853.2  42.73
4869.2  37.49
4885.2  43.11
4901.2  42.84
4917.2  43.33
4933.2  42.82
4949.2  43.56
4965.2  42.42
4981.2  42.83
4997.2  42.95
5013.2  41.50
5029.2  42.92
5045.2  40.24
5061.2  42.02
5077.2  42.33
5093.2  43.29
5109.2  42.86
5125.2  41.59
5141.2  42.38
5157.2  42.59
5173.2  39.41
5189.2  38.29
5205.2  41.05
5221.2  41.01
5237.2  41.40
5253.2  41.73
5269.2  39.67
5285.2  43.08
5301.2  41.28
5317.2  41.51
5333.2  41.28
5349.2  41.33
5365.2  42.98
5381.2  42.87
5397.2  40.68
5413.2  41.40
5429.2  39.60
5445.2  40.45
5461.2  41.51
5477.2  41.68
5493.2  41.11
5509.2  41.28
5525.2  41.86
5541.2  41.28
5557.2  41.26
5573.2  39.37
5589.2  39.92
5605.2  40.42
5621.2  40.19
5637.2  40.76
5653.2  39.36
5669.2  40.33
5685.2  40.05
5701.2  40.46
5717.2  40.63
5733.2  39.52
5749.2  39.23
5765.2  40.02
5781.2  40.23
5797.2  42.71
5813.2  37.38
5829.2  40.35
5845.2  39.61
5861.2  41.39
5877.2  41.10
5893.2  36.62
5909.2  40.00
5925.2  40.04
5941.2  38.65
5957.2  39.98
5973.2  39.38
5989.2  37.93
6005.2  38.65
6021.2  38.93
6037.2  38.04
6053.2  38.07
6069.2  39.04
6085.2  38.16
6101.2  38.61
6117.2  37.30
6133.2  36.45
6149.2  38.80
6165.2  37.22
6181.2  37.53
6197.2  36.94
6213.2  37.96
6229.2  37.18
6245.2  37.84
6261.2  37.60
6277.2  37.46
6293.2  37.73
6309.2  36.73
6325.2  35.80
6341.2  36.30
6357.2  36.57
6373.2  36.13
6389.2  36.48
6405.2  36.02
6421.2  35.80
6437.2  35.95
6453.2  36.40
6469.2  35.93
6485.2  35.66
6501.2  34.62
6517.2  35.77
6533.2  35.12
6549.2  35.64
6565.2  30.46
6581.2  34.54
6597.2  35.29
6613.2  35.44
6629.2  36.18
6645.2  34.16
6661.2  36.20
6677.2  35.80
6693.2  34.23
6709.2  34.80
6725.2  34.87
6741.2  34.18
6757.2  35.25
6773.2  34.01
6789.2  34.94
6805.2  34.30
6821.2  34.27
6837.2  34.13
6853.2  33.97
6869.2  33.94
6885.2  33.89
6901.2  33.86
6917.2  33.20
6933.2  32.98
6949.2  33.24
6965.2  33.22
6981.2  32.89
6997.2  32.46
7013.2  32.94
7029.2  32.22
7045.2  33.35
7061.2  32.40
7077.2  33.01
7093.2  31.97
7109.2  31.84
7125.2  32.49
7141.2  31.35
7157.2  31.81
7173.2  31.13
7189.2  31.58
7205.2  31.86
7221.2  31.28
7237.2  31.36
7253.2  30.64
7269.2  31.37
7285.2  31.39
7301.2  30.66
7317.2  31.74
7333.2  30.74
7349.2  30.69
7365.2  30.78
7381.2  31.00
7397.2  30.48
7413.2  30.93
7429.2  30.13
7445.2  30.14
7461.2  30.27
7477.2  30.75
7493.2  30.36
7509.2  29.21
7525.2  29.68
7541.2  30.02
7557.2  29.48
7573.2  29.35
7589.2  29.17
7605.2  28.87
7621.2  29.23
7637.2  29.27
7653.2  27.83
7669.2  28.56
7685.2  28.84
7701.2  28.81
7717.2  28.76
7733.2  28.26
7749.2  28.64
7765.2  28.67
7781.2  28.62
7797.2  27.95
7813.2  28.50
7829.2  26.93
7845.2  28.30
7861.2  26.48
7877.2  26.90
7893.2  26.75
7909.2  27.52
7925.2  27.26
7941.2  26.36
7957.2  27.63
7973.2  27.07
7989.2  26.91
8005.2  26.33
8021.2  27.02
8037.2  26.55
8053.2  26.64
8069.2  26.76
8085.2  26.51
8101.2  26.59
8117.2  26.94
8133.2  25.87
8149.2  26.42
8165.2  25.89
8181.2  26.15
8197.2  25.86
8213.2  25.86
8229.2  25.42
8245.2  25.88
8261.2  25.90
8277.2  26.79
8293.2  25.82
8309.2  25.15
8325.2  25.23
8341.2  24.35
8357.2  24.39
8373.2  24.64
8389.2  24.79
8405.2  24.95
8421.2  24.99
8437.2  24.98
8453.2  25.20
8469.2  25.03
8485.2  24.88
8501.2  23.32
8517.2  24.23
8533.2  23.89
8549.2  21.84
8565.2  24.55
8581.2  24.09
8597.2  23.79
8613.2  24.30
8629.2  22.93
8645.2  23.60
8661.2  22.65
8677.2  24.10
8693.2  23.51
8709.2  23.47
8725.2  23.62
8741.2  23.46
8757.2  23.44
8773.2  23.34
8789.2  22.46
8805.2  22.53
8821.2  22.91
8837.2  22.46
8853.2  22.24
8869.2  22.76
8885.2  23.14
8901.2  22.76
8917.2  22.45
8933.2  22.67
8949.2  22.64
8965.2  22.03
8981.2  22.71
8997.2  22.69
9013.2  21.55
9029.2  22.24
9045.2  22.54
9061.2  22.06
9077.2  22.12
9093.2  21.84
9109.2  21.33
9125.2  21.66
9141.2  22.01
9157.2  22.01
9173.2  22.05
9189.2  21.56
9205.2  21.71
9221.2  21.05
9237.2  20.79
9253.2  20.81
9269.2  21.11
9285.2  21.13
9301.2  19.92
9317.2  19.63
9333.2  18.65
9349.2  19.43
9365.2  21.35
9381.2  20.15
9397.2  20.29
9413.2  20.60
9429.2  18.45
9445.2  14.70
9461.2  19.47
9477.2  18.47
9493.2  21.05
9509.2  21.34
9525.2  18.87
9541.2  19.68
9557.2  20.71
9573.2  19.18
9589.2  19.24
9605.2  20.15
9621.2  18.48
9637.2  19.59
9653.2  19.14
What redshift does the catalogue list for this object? 0.00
